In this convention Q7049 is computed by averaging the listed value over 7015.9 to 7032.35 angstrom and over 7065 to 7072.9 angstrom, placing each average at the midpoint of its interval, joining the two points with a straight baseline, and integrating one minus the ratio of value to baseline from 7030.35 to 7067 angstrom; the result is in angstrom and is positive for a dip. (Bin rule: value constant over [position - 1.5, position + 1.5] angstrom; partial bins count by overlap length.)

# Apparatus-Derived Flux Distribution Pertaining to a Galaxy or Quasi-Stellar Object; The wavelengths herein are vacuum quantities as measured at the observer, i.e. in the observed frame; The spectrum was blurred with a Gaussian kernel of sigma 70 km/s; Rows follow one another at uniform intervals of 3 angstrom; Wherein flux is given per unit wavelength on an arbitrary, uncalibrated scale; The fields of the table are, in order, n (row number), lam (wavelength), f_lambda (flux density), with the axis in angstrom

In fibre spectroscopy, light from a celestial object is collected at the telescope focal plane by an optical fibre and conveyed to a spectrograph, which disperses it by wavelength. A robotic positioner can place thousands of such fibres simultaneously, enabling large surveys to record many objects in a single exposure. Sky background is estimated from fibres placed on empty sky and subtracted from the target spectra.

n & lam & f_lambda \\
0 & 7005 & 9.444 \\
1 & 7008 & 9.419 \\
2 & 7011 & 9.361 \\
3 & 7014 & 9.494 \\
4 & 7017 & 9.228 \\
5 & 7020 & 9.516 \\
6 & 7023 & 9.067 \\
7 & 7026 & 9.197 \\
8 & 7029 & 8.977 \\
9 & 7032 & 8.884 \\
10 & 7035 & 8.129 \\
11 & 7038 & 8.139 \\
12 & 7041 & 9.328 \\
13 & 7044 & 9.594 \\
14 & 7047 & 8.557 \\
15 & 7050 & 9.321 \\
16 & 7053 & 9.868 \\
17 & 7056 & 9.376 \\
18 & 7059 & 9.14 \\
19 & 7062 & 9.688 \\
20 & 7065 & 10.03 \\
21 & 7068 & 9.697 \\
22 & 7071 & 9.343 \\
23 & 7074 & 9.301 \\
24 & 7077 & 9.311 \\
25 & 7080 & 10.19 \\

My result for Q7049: 0.9 angstrom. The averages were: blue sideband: 9.16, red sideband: 9.61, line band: 9.18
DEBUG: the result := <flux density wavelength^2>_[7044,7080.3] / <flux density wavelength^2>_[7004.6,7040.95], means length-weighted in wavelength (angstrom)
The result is 1.06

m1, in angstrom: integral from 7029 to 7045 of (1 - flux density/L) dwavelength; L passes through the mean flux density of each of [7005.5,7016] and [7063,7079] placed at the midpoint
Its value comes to 1.14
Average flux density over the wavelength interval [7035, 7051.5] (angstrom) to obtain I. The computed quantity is 8.91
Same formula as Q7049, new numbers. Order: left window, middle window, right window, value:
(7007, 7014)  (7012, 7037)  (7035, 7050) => 0.35 angstrom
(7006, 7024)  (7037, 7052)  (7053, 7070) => 0.74 angstrom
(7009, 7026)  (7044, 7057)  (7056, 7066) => 0.26 angstrom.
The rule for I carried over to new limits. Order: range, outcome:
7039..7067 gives 9.42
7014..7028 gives 9.27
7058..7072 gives 9.6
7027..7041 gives 8.64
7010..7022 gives 9.39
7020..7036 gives 8.94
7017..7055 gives 9.06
